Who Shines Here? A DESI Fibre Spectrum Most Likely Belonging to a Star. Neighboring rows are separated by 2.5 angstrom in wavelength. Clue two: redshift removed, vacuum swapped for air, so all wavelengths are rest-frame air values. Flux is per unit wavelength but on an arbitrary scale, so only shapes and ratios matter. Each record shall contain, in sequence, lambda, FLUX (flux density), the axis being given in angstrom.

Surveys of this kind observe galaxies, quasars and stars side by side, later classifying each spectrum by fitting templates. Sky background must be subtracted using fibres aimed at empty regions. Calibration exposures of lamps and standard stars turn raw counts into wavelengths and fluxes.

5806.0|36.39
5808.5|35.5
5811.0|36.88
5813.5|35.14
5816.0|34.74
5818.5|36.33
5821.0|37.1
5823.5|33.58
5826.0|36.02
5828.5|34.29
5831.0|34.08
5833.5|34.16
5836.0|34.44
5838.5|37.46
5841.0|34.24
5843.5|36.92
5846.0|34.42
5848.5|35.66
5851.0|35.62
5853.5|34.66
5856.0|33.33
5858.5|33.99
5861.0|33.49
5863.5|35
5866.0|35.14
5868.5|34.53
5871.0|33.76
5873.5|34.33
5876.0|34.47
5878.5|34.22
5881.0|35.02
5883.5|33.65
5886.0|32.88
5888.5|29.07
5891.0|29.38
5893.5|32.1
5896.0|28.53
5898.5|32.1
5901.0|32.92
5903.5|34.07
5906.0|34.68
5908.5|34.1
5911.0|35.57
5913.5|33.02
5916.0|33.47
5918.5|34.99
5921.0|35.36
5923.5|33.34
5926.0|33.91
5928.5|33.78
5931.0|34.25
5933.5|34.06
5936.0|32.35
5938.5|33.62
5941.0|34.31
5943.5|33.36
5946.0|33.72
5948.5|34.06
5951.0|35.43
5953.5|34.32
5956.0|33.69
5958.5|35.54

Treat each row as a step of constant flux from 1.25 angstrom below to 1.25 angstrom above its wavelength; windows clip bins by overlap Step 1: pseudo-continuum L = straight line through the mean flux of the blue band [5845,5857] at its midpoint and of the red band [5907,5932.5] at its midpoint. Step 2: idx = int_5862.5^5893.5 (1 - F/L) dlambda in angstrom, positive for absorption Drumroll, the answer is 1.0 angstrom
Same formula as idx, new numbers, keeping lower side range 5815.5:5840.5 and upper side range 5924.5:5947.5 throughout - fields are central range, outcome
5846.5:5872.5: 0.2 angstrom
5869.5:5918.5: 1.7 angstrom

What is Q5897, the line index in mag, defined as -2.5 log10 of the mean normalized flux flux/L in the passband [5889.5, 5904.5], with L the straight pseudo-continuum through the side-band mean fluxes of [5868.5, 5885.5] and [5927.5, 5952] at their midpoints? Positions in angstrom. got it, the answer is 0.09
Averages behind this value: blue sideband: 34.2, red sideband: 33.9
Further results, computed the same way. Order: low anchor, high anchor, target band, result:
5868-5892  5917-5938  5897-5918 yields 0.00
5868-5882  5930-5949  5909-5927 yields -0.01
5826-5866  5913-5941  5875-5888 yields 0.02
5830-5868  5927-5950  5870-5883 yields 0.01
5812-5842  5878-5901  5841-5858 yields -0.03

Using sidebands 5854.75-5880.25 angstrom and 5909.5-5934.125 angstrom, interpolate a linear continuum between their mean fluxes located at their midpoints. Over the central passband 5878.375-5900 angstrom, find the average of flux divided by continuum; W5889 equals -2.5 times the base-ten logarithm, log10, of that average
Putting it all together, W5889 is 0.08 mag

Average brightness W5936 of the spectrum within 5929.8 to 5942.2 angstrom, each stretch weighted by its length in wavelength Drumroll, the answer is 33.7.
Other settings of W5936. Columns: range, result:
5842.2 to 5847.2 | 35.7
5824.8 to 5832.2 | 34.8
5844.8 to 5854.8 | 35.1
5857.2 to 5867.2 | 34.4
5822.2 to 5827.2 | 34.8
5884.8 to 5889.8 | 30.9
